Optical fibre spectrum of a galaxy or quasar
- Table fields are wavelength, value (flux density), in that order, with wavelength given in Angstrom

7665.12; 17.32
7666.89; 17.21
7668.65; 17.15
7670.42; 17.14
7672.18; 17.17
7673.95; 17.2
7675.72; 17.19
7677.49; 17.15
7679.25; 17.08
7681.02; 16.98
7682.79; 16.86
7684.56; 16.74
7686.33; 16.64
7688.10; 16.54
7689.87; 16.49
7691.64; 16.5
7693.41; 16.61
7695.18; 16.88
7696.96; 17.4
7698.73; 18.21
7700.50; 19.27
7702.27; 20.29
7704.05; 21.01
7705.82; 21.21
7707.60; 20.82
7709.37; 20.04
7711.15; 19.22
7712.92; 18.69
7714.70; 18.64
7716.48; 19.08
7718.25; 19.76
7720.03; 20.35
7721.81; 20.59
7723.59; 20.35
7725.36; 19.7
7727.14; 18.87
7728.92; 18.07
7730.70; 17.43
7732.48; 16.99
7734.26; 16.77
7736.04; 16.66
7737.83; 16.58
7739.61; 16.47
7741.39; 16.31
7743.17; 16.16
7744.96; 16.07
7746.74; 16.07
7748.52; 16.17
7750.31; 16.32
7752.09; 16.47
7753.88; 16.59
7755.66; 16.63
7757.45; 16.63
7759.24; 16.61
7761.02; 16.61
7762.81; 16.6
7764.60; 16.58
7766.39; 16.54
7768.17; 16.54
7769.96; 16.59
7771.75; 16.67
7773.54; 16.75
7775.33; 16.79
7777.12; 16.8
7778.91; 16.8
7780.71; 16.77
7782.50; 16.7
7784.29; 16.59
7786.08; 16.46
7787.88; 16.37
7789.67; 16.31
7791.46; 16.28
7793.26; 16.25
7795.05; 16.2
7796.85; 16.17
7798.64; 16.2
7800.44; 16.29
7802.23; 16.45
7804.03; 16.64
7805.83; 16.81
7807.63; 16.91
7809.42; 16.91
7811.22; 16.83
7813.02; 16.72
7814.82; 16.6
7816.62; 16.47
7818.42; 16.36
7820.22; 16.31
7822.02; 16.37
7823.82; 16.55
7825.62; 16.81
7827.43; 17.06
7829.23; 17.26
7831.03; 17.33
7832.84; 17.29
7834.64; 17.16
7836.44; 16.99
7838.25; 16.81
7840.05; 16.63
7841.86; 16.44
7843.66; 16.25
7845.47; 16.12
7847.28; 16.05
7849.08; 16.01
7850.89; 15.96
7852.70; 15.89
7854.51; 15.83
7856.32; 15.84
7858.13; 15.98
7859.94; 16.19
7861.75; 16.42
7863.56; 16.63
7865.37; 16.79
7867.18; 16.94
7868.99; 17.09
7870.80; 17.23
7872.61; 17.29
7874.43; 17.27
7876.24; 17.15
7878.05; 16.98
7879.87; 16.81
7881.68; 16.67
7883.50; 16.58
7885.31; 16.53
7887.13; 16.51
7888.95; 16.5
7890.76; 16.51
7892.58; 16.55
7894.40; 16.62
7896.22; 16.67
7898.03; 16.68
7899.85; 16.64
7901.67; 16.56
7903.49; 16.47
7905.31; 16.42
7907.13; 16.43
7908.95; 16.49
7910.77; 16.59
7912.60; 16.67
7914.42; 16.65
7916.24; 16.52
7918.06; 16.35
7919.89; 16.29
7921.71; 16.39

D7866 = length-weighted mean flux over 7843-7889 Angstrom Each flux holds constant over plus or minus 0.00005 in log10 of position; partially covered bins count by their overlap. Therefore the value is 16.5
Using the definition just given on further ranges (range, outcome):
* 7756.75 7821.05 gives 16.6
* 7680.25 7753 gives 18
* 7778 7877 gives 16.6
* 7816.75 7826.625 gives 16.5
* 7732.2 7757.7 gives 16.4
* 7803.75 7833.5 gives 16.8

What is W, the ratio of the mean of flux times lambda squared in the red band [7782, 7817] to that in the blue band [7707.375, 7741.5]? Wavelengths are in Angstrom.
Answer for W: 0.91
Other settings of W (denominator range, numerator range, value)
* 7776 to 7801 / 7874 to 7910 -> 1.04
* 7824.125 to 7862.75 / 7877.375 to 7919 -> 1.02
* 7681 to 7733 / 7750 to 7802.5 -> 0.91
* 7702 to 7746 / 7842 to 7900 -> 0.92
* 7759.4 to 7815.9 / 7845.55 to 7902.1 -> 1.02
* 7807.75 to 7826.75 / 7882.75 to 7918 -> 1.02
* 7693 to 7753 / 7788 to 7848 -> 0.93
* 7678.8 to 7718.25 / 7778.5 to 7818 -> 0.93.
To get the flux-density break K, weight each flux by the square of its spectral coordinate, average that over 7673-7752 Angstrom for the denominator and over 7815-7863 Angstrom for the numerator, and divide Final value 1.0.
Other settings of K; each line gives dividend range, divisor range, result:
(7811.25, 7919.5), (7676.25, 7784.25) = 0.98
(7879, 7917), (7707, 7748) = 0.95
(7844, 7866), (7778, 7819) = 0.99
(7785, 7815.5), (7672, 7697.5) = 1.01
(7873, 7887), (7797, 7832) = 1.03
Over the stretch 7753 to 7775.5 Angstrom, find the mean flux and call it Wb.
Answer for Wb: 16.6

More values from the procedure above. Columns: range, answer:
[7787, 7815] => 16.5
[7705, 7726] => 19.9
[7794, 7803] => 16.3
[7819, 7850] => 16.7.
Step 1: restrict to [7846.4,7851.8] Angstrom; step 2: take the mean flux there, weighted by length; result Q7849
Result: 16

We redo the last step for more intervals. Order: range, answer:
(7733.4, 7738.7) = 16.6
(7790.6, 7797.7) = 16.2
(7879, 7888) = 16.6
